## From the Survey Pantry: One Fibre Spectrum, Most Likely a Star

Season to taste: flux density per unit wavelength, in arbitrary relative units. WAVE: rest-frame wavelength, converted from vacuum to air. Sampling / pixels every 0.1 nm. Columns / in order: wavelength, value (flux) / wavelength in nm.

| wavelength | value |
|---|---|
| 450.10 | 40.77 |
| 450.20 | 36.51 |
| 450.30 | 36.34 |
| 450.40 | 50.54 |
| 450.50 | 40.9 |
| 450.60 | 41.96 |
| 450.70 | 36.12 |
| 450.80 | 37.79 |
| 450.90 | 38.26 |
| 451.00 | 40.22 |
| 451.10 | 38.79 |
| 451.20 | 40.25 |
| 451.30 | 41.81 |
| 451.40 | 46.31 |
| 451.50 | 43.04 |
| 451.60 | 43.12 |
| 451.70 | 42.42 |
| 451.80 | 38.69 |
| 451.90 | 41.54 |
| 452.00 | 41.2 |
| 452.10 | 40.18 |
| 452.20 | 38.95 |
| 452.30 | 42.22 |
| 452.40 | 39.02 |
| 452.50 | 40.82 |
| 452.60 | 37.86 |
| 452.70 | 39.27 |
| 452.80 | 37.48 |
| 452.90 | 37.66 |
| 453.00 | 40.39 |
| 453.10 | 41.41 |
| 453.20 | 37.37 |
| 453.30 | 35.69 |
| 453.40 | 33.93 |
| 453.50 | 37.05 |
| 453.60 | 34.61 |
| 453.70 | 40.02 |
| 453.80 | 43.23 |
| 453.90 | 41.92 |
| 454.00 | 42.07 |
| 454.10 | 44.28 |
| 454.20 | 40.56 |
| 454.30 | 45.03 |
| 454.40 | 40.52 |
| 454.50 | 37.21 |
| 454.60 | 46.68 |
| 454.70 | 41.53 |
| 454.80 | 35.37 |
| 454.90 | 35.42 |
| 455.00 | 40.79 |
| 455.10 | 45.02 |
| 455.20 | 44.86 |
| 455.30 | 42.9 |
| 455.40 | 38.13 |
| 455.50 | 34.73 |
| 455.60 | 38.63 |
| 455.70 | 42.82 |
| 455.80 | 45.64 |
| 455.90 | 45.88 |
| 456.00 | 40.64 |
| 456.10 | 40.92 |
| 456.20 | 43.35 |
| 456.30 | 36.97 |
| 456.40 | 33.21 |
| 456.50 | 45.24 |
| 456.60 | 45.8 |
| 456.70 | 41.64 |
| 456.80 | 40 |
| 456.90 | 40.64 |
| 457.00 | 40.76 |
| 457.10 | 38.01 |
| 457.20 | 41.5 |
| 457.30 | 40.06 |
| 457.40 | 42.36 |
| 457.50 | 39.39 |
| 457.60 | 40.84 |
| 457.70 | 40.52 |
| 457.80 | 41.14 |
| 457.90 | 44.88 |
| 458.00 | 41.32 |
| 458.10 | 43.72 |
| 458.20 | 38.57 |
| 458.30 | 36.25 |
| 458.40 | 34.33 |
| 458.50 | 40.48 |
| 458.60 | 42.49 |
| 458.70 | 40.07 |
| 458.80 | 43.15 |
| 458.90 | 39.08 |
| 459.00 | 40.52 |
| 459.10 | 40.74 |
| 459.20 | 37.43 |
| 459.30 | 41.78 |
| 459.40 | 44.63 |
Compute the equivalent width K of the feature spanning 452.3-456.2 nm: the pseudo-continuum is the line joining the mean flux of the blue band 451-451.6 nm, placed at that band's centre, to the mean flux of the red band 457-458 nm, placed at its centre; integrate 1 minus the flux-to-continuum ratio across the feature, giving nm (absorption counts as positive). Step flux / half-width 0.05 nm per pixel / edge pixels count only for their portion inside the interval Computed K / 0.12 nm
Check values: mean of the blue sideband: 42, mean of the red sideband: 41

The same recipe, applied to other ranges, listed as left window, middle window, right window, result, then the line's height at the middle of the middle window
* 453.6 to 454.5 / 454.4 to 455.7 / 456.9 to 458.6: 0.03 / 41.2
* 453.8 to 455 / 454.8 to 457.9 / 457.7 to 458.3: 0.02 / 41.2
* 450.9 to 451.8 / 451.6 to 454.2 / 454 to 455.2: 0.11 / 41.5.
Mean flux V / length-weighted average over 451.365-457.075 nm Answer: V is 40.5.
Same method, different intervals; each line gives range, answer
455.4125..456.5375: 40.6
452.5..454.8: 39.7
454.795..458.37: 40.8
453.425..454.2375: 40.3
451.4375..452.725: 40.7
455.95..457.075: 40.8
